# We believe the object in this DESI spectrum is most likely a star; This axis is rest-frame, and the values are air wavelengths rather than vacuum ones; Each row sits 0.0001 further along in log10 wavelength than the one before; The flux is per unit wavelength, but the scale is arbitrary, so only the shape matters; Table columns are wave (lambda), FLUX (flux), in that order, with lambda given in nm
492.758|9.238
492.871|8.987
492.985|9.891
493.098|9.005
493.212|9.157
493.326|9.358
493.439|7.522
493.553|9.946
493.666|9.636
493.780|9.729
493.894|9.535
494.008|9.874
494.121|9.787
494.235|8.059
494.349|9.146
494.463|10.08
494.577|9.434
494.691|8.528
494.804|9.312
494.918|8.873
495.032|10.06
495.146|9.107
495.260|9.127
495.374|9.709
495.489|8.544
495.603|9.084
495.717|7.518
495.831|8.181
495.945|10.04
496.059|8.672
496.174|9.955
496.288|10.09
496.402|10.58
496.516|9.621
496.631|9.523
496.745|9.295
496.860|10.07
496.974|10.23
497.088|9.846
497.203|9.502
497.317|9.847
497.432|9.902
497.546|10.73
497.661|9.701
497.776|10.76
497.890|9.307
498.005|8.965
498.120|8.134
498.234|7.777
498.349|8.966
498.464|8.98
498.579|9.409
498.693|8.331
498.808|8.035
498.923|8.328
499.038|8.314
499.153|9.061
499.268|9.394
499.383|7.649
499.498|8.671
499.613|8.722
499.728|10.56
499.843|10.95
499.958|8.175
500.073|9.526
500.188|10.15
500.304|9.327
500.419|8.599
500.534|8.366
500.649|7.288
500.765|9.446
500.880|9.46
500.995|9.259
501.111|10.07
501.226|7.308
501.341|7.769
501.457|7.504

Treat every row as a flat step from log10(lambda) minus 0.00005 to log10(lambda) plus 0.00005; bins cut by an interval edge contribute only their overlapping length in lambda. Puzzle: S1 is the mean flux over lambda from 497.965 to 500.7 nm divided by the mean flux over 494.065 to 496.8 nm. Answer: 0.95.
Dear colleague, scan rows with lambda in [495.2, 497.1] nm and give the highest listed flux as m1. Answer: 10.58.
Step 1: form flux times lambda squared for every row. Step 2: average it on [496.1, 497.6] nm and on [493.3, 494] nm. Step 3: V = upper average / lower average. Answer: 1.08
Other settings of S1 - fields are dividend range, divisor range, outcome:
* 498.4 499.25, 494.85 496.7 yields 0.93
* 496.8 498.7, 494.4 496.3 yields 1.03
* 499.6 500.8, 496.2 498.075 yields 0.93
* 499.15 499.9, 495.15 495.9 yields 1.06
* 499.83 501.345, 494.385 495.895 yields 0.99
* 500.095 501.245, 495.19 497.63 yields 0.94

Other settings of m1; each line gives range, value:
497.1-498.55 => 10.76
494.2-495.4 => 10.08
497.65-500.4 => 10.95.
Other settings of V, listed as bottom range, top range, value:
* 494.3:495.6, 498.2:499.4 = 0.94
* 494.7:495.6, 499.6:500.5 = 1.05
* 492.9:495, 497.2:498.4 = 1.03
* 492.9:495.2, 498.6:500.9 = 0.98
